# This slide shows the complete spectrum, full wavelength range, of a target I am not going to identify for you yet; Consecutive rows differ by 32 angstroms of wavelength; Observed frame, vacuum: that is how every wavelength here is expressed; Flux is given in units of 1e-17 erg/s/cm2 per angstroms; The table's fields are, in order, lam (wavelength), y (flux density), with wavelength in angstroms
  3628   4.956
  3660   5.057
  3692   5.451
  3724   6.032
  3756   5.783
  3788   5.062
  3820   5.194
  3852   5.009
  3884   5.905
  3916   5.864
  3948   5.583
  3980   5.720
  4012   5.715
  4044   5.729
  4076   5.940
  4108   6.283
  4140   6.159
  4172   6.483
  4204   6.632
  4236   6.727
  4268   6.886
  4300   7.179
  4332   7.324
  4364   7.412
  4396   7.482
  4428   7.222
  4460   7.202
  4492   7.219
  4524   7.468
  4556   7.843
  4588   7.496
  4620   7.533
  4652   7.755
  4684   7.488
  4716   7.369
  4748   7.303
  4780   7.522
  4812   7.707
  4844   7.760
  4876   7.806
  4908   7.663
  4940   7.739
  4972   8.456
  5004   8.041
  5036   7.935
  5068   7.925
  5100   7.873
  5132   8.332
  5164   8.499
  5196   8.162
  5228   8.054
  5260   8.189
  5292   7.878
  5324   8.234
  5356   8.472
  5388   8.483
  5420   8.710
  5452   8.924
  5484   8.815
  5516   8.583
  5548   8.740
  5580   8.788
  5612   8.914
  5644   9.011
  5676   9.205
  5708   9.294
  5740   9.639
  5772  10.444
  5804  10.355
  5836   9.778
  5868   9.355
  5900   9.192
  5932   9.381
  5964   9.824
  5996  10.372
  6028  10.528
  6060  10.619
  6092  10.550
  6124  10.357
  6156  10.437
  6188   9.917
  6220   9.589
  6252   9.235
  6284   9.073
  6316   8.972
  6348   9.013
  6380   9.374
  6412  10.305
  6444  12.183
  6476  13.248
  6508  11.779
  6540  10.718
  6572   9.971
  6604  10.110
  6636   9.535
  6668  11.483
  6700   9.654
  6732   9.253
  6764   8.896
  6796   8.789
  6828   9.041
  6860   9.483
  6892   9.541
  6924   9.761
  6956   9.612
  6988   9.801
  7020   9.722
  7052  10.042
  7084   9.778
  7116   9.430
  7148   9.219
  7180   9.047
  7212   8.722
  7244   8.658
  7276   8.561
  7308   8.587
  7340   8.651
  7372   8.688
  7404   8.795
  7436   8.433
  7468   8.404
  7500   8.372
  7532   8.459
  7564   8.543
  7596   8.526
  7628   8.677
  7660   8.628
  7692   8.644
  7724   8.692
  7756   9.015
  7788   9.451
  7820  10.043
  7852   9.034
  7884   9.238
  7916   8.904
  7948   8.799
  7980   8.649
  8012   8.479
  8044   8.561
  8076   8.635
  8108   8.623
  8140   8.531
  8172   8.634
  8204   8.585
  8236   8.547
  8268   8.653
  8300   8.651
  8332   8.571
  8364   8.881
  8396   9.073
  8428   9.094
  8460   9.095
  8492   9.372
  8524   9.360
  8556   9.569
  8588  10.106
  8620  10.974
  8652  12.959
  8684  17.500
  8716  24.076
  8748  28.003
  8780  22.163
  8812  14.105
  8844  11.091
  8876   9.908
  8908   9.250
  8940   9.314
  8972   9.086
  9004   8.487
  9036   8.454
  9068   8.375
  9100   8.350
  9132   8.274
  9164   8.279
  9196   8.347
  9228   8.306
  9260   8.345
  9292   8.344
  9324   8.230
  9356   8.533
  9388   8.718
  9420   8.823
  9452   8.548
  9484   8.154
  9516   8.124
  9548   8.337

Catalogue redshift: 0.331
